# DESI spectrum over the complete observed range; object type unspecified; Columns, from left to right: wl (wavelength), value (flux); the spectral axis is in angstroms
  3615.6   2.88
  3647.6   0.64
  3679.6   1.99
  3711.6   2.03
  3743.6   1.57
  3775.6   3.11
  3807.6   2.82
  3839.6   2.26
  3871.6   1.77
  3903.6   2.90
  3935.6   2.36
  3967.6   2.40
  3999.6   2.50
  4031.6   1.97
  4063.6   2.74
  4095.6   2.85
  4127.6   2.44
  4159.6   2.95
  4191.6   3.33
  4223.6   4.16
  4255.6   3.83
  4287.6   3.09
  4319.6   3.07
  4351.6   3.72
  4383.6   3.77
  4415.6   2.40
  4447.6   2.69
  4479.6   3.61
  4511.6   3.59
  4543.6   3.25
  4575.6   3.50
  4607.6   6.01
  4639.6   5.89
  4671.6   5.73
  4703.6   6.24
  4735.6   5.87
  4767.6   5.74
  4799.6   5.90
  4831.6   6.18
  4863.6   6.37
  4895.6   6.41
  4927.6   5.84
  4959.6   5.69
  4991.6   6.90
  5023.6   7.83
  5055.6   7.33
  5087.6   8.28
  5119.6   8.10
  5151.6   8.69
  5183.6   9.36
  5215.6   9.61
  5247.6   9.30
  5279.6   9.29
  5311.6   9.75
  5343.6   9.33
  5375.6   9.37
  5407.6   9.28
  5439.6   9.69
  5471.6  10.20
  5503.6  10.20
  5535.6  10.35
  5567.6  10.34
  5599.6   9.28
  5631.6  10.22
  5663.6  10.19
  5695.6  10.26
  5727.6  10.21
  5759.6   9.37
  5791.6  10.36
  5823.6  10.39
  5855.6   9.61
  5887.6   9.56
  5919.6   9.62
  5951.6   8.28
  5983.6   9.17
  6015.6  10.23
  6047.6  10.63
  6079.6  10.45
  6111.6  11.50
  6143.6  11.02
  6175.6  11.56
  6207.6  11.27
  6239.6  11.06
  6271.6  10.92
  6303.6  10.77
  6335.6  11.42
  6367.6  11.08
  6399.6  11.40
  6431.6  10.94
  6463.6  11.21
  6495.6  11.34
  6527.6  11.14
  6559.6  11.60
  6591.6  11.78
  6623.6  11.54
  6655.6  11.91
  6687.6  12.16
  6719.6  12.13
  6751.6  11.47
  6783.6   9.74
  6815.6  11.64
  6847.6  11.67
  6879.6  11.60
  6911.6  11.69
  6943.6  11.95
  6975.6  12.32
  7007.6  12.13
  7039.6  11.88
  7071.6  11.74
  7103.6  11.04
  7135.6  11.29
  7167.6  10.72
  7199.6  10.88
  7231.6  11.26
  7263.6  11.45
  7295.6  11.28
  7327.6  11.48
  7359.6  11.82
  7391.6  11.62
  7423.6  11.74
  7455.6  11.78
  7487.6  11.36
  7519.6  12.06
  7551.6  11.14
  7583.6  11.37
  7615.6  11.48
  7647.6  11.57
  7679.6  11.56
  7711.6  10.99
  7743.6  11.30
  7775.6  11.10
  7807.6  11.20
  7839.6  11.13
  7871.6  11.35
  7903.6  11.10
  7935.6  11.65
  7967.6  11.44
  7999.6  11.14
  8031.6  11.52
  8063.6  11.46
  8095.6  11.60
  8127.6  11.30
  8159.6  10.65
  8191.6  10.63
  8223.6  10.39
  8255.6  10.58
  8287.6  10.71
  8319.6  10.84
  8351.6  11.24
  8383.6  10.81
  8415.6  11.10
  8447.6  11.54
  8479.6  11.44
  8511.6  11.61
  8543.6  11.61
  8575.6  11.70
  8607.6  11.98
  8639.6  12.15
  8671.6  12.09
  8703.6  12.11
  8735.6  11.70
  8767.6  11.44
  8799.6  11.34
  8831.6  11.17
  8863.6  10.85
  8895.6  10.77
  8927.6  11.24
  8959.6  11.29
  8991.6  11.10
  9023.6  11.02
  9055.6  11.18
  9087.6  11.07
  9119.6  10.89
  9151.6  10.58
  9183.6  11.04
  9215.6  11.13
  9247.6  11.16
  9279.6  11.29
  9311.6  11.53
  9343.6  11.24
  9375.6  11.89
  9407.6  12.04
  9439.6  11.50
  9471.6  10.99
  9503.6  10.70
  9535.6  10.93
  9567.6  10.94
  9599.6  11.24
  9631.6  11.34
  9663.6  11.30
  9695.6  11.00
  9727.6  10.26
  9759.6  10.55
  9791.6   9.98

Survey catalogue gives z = 0.152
